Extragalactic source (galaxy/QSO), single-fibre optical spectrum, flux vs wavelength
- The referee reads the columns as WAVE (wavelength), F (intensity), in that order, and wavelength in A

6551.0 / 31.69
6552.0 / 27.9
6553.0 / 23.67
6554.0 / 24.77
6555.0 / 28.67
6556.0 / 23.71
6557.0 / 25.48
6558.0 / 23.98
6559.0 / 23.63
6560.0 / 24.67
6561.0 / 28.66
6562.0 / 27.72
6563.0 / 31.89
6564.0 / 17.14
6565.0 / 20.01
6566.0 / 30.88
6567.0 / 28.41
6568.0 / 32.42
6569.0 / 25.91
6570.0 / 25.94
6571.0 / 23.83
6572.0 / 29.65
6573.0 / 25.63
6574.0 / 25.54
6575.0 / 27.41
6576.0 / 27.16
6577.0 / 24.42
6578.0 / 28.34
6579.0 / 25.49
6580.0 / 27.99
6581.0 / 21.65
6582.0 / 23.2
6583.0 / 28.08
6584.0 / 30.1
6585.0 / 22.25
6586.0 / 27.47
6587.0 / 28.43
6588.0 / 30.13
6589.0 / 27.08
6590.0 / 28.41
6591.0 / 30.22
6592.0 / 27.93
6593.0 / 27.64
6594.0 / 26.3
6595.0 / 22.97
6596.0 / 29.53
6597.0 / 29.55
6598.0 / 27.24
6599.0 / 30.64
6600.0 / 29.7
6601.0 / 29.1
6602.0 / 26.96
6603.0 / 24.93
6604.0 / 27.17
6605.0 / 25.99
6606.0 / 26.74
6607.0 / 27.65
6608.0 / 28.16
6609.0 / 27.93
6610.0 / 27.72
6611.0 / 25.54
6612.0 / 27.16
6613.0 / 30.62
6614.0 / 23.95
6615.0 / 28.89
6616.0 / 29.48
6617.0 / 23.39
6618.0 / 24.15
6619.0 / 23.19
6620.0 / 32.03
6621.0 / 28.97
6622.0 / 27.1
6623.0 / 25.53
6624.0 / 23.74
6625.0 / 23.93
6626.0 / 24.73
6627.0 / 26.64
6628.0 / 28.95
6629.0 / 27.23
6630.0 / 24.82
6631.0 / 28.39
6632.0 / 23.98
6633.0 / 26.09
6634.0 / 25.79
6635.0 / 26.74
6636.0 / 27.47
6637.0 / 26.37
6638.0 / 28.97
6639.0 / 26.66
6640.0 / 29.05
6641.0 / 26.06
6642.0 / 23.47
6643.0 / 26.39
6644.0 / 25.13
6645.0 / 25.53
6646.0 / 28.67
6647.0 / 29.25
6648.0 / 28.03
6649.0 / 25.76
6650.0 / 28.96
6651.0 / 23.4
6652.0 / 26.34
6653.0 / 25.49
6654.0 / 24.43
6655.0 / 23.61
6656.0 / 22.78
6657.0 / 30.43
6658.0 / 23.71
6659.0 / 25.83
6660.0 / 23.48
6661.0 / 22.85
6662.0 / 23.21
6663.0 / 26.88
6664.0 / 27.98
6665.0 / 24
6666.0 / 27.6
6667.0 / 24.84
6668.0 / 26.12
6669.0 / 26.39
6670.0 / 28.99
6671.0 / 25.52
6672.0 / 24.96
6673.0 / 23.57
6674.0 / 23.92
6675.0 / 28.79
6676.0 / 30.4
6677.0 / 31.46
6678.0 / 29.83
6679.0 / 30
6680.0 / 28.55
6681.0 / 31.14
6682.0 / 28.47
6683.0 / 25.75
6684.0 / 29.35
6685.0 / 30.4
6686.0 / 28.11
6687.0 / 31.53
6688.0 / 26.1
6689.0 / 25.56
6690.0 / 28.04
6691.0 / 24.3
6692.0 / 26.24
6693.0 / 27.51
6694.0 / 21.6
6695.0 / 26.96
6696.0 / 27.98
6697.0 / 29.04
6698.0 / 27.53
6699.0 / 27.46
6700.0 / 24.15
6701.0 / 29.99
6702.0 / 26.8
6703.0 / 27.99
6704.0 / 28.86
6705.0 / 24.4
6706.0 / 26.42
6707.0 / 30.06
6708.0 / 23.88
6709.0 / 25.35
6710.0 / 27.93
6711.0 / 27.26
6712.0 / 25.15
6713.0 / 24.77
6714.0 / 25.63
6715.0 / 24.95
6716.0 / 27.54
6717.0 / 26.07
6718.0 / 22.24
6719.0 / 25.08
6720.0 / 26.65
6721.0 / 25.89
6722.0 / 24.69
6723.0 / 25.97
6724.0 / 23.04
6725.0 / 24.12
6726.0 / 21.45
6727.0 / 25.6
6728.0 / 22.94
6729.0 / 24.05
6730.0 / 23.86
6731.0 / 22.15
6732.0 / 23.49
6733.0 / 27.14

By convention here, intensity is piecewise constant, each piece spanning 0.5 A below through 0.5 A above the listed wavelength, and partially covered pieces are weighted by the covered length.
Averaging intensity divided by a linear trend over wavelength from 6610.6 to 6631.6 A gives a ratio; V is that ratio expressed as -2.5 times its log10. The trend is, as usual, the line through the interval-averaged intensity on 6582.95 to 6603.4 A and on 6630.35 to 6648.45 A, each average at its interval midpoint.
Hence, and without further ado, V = 0.02 mag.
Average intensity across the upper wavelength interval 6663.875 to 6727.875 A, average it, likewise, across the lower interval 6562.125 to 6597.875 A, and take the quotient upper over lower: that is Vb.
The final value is 1.0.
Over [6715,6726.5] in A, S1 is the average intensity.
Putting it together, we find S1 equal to 24.8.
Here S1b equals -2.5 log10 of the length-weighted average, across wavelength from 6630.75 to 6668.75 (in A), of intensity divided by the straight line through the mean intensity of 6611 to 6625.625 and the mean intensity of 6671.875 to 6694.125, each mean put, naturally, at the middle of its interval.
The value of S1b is 0.045 mag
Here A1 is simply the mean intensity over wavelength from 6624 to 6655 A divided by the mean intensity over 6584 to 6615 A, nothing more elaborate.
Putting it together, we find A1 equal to 1.0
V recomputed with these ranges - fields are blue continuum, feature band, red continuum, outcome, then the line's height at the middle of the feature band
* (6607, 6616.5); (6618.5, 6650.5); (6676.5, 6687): 0.06 mag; 28.3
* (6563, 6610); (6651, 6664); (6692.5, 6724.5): 0.07 mag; 26.5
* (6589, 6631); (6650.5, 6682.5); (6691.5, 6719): 0.01 mag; 26.7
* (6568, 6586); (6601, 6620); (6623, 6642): -0.02 mag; 26.3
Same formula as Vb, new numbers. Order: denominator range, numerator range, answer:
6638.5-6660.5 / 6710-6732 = 0.95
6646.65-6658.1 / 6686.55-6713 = 1.03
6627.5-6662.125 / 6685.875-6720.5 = 1.02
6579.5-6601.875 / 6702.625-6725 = 0.94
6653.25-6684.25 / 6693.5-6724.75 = 0.98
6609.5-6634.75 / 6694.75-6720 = 1.00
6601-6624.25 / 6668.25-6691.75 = 1.03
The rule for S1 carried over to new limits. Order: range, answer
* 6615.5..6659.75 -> 26.3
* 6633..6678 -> 26.3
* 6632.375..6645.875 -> 26.5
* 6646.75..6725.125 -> 26.5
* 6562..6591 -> 26.7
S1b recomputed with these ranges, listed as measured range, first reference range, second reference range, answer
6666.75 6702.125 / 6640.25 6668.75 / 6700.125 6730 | -0.07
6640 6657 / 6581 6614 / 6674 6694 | 0.07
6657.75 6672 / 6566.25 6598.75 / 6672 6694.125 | 0.09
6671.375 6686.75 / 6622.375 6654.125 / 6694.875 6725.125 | -0.08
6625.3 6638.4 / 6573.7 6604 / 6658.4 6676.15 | -0.01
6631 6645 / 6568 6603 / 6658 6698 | 0.03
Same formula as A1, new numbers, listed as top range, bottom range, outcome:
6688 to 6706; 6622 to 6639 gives 1.02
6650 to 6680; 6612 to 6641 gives 0.98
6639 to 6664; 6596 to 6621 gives 0.94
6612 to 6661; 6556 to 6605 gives 0.98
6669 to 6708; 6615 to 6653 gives 1.04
